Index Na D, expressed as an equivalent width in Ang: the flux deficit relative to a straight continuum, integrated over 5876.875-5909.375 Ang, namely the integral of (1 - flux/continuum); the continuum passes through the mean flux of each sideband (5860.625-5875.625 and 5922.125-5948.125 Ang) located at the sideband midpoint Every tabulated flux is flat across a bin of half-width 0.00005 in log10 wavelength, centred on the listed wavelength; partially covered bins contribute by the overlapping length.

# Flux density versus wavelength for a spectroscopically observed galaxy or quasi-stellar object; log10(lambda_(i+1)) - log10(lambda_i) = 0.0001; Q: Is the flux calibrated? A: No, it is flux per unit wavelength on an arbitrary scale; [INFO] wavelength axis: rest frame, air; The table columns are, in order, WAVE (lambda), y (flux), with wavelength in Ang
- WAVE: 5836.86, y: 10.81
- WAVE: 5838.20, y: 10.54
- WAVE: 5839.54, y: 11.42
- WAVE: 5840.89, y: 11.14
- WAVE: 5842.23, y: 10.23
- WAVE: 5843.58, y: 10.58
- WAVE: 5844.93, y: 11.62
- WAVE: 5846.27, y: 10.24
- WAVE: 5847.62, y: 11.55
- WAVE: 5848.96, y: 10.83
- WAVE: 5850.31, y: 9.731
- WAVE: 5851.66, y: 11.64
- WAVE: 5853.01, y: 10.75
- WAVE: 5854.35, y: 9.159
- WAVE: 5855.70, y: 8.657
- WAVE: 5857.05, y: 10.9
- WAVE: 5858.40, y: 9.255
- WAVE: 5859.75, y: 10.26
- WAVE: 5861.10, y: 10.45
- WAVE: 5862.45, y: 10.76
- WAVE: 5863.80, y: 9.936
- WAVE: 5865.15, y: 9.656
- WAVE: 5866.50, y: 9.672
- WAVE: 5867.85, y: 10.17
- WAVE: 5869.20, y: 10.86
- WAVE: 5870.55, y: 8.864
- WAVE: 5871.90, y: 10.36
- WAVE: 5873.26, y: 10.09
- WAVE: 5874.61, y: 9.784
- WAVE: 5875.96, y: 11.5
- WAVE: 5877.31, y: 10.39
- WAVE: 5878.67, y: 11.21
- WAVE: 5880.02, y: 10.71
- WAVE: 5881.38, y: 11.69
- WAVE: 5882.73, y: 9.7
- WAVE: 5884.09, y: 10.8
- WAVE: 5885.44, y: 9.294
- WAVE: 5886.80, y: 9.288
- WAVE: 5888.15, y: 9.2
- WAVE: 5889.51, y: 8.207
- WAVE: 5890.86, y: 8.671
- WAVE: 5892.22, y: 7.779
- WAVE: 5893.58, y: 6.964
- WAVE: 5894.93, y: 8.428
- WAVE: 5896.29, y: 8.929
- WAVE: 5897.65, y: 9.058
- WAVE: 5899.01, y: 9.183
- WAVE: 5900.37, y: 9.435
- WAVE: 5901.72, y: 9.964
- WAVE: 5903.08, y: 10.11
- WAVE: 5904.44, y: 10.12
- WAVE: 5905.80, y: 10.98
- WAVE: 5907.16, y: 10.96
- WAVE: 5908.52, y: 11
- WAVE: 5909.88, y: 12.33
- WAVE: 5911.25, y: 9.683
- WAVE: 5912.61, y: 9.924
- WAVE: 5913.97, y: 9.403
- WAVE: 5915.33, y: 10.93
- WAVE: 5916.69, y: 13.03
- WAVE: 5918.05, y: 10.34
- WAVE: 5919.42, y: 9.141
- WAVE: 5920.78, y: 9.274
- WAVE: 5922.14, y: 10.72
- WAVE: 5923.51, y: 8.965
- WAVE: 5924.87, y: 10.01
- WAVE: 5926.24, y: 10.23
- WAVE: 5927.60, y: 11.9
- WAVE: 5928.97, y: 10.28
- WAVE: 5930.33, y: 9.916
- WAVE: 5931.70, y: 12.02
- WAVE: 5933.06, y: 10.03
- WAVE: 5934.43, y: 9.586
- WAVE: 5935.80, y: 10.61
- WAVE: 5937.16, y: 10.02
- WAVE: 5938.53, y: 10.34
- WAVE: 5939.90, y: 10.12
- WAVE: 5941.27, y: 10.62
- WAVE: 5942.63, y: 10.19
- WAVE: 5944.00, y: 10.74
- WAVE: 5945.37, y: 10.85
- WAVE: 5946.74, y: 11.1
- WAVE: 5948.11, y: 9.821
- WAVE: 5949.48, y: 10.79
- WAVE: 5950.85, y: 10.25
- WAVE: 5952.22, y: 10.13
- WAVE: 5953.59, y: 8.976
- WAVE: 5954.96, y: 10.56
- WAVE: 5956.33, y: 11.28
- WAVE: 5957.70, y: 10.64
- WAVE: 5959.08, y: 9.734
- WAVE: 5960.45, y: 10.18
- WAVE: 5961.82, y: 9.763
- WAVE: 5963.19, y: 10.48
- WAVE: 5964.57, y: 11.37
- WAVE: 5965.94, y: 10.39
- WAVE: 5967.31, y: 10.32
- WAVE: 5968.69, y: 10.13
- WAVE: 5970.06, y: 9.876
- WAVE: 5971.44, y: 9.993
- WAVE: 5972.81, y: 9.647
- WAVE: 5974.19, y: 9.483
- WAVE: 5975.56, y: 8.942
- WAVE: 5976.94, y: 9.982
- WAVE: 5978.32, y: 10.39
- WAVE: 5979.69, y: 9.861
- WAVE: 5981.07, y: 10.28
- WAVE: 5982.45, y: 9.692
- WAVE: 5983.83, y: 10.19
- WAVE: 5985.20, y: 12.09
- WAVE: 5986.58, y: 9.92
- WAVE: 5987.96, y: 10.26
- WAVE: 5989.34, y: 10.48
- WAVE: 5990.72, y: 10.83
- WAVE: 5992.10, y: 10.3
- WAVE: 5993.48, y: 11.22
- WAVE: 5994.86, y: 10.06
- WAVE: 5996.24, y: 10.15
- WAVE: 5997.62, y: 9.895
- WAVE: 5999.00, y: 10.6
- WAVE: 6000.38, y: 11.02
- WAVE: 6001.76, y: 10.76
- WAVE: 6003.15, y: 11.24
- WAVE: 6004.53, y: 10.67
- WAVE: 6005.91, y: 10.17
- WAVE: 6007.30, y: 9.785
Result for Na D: 1.7 Ang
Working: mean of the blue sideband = 10.1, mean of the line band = 9.68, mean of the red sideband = 10.4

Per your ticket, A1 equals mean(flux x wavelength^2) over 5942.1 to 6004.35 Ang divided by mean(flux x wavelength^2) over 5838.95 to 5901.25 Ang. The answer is 1.07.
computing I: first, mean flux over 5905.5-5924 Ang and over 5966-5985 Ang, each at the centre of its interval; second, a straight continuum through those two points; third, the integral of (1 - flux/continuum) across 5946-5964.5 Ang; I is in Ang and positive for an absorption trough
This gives -0.3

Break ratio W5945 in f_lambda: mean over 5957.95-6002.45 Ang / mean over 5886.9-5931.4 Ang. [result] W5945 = 1.04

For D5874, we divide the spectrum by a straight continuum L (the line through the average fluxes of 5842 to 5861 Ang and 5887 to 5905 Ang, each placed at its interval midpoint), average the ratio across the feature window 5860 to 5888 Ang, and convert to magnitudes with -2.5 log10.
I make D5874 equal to -0.07 mag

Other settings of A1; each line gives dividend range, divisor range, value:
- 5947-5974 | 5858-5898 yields 1.08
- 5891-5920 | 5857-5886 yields 0.97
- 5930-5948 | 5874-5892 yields 1.07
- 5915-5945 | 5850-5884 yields 1.04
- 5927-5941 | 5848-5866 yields 1.06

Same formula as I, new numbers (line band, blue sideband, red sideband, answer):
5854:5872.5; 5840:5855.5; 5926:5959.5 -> 1.15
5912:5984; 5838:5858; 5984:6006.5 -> 2.31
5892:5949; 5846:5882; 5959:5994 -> 0.76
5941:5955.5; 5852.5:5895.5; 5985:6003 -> -0.13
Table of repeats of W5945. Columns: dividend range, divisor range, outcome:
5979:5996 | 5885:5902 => 1.19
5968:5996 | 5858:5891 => 1.01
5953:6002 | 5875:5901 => 1.08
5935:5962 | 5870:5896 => 1.08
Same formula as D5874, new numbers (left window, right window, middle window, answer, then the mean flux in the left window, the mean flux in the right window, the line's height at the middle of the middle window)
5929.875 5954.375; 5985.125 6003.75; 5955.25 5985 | 0.03 mag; 10.3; 10.6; 10.5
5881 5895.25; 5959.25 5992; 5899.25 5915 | -0.11 mag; 9.06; 10.2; 9.31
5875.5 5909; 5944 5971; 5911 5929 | -0.03 mag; 9.72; 10.4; 9.99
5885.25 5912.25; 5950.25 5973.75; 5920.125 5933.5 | -0.06 mag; 9.49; 10.2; 9.81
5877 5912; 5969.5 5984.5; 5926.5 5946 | -0.08 mag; 9.76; 9.84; 9.8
